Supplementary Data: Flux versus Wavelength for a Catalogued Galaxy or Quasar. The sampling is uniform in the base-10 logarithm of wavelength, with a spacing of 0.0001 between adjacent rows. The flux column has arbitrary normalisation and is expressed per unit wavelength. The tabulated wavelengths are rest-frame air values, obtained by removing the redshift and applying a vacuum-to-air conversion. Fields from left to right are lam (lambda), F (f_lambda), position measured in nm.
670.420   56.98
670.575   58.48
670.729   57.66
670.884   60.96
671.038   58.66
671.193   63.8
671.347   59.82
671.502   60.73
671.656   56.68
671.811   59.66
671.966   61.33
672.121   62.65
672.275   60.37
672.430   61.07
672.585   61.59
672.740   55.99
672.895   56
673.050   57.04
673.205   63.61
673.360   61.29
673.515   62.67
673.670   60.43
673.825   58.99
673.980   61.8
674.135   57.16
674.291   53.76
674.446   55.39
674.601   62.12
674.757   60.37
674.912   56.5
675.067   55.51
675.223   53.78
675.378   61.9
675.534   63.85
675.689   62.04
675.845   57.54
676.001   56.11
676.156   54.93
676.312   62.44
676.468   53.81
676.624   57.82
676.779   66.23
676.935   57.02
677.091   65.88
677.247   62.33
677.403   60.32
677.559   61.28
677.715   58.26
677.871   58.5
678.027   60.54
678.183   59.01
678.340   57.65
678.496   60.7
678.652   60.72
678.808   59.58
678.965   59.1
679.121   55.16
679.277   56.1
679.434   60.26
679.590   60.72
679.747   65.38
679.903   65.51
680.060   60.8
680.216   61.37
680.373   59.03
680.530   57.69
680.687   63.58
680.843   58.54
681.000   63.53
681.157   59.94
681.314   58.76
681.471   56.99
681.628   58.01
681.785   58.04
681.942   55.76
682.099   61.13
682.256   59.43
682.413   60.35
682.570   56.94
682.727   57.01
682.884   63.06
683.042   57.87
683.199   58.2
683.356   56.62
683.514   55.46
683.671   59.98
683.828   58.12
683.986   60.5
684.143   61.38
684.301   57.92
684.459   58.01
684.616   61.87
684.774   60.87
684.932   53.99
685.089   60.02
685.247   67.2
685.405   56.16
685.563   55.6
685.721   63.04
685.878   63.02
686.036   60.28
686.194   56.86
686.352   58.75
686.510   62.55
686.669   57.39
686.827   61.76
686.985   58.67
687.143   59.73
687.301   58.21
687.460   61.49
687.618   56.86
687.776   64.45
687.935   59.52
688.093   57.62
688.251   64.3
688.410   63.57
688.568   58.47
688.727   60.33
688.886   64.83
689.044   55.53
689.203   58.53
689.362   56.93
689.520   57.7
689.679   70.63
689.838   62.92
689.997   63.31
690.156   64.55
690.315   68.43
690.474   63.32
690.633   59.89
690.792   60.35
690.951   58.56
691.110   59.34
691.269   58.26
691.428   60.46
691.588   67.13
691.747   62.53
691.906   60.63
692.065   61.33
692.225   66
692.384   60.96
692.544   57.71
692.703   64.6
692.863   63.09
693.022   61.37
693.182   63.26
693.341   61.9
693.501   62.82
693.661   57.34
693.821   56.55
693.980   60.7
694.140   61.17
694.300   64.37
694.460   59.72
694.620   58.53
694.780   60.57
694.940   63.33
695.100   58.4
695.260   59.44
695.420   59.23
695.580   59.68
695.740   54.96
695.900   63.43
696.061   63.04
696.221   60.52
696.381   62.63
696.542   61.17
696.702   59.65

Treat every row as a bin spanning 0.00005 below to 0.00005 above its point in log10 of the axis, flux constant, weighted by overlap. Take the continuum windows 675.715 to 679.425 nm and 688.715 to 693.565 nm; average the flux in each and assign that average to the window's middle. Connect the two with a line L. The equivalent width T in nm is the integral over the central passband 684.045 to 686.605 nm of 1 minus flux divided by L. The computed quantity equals 0.04 nm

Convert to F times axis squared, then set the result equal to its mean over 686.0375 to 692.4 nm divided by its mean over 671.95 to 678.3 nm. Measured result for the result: 1.07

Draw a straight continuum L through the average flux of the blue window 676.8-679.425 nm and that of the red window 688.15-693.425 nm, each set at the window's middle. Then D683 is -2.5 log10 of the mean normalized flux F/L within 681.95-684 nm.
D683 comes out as 0.03 mag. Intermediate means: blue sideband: 59.7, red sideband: 61.8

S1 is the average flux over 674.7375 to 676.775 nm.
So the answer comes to 58.5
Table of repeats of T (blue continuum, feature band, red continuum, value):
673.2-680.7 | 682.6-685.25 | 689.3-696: 0.06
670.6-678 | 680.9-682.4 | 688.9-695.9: 0.03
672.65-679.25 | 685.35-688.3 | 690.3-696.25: 0.03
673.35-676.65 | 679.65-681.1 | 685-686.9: -0.06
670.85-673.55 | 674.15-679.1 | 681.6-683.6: 0.02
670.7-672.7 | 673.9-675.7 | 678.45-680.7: 0.05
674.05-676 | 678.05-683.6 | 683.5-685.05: -0.06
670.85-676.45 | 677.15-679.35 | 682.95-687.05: 0.00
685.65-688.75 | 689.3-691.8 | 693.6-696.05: -0.08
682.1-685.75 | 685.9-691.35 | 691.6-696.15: -0.06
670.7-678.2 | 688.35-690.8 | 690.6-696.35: -0.05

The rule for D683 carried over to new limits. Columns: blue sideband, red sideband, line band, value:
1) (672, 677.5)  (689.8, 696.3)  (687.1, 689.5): 0.02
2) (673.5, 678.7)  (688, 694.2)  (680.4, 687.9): 0.02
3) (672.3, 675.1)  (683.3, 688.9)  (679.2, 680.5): -0.03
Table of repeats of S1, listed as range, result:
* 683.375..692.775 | 60.6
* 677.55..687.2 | 59.5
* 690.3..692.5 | 61.7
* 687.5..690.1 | 61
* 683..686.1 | 59.3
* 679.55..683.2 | 59.9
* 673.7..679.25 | 59.1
